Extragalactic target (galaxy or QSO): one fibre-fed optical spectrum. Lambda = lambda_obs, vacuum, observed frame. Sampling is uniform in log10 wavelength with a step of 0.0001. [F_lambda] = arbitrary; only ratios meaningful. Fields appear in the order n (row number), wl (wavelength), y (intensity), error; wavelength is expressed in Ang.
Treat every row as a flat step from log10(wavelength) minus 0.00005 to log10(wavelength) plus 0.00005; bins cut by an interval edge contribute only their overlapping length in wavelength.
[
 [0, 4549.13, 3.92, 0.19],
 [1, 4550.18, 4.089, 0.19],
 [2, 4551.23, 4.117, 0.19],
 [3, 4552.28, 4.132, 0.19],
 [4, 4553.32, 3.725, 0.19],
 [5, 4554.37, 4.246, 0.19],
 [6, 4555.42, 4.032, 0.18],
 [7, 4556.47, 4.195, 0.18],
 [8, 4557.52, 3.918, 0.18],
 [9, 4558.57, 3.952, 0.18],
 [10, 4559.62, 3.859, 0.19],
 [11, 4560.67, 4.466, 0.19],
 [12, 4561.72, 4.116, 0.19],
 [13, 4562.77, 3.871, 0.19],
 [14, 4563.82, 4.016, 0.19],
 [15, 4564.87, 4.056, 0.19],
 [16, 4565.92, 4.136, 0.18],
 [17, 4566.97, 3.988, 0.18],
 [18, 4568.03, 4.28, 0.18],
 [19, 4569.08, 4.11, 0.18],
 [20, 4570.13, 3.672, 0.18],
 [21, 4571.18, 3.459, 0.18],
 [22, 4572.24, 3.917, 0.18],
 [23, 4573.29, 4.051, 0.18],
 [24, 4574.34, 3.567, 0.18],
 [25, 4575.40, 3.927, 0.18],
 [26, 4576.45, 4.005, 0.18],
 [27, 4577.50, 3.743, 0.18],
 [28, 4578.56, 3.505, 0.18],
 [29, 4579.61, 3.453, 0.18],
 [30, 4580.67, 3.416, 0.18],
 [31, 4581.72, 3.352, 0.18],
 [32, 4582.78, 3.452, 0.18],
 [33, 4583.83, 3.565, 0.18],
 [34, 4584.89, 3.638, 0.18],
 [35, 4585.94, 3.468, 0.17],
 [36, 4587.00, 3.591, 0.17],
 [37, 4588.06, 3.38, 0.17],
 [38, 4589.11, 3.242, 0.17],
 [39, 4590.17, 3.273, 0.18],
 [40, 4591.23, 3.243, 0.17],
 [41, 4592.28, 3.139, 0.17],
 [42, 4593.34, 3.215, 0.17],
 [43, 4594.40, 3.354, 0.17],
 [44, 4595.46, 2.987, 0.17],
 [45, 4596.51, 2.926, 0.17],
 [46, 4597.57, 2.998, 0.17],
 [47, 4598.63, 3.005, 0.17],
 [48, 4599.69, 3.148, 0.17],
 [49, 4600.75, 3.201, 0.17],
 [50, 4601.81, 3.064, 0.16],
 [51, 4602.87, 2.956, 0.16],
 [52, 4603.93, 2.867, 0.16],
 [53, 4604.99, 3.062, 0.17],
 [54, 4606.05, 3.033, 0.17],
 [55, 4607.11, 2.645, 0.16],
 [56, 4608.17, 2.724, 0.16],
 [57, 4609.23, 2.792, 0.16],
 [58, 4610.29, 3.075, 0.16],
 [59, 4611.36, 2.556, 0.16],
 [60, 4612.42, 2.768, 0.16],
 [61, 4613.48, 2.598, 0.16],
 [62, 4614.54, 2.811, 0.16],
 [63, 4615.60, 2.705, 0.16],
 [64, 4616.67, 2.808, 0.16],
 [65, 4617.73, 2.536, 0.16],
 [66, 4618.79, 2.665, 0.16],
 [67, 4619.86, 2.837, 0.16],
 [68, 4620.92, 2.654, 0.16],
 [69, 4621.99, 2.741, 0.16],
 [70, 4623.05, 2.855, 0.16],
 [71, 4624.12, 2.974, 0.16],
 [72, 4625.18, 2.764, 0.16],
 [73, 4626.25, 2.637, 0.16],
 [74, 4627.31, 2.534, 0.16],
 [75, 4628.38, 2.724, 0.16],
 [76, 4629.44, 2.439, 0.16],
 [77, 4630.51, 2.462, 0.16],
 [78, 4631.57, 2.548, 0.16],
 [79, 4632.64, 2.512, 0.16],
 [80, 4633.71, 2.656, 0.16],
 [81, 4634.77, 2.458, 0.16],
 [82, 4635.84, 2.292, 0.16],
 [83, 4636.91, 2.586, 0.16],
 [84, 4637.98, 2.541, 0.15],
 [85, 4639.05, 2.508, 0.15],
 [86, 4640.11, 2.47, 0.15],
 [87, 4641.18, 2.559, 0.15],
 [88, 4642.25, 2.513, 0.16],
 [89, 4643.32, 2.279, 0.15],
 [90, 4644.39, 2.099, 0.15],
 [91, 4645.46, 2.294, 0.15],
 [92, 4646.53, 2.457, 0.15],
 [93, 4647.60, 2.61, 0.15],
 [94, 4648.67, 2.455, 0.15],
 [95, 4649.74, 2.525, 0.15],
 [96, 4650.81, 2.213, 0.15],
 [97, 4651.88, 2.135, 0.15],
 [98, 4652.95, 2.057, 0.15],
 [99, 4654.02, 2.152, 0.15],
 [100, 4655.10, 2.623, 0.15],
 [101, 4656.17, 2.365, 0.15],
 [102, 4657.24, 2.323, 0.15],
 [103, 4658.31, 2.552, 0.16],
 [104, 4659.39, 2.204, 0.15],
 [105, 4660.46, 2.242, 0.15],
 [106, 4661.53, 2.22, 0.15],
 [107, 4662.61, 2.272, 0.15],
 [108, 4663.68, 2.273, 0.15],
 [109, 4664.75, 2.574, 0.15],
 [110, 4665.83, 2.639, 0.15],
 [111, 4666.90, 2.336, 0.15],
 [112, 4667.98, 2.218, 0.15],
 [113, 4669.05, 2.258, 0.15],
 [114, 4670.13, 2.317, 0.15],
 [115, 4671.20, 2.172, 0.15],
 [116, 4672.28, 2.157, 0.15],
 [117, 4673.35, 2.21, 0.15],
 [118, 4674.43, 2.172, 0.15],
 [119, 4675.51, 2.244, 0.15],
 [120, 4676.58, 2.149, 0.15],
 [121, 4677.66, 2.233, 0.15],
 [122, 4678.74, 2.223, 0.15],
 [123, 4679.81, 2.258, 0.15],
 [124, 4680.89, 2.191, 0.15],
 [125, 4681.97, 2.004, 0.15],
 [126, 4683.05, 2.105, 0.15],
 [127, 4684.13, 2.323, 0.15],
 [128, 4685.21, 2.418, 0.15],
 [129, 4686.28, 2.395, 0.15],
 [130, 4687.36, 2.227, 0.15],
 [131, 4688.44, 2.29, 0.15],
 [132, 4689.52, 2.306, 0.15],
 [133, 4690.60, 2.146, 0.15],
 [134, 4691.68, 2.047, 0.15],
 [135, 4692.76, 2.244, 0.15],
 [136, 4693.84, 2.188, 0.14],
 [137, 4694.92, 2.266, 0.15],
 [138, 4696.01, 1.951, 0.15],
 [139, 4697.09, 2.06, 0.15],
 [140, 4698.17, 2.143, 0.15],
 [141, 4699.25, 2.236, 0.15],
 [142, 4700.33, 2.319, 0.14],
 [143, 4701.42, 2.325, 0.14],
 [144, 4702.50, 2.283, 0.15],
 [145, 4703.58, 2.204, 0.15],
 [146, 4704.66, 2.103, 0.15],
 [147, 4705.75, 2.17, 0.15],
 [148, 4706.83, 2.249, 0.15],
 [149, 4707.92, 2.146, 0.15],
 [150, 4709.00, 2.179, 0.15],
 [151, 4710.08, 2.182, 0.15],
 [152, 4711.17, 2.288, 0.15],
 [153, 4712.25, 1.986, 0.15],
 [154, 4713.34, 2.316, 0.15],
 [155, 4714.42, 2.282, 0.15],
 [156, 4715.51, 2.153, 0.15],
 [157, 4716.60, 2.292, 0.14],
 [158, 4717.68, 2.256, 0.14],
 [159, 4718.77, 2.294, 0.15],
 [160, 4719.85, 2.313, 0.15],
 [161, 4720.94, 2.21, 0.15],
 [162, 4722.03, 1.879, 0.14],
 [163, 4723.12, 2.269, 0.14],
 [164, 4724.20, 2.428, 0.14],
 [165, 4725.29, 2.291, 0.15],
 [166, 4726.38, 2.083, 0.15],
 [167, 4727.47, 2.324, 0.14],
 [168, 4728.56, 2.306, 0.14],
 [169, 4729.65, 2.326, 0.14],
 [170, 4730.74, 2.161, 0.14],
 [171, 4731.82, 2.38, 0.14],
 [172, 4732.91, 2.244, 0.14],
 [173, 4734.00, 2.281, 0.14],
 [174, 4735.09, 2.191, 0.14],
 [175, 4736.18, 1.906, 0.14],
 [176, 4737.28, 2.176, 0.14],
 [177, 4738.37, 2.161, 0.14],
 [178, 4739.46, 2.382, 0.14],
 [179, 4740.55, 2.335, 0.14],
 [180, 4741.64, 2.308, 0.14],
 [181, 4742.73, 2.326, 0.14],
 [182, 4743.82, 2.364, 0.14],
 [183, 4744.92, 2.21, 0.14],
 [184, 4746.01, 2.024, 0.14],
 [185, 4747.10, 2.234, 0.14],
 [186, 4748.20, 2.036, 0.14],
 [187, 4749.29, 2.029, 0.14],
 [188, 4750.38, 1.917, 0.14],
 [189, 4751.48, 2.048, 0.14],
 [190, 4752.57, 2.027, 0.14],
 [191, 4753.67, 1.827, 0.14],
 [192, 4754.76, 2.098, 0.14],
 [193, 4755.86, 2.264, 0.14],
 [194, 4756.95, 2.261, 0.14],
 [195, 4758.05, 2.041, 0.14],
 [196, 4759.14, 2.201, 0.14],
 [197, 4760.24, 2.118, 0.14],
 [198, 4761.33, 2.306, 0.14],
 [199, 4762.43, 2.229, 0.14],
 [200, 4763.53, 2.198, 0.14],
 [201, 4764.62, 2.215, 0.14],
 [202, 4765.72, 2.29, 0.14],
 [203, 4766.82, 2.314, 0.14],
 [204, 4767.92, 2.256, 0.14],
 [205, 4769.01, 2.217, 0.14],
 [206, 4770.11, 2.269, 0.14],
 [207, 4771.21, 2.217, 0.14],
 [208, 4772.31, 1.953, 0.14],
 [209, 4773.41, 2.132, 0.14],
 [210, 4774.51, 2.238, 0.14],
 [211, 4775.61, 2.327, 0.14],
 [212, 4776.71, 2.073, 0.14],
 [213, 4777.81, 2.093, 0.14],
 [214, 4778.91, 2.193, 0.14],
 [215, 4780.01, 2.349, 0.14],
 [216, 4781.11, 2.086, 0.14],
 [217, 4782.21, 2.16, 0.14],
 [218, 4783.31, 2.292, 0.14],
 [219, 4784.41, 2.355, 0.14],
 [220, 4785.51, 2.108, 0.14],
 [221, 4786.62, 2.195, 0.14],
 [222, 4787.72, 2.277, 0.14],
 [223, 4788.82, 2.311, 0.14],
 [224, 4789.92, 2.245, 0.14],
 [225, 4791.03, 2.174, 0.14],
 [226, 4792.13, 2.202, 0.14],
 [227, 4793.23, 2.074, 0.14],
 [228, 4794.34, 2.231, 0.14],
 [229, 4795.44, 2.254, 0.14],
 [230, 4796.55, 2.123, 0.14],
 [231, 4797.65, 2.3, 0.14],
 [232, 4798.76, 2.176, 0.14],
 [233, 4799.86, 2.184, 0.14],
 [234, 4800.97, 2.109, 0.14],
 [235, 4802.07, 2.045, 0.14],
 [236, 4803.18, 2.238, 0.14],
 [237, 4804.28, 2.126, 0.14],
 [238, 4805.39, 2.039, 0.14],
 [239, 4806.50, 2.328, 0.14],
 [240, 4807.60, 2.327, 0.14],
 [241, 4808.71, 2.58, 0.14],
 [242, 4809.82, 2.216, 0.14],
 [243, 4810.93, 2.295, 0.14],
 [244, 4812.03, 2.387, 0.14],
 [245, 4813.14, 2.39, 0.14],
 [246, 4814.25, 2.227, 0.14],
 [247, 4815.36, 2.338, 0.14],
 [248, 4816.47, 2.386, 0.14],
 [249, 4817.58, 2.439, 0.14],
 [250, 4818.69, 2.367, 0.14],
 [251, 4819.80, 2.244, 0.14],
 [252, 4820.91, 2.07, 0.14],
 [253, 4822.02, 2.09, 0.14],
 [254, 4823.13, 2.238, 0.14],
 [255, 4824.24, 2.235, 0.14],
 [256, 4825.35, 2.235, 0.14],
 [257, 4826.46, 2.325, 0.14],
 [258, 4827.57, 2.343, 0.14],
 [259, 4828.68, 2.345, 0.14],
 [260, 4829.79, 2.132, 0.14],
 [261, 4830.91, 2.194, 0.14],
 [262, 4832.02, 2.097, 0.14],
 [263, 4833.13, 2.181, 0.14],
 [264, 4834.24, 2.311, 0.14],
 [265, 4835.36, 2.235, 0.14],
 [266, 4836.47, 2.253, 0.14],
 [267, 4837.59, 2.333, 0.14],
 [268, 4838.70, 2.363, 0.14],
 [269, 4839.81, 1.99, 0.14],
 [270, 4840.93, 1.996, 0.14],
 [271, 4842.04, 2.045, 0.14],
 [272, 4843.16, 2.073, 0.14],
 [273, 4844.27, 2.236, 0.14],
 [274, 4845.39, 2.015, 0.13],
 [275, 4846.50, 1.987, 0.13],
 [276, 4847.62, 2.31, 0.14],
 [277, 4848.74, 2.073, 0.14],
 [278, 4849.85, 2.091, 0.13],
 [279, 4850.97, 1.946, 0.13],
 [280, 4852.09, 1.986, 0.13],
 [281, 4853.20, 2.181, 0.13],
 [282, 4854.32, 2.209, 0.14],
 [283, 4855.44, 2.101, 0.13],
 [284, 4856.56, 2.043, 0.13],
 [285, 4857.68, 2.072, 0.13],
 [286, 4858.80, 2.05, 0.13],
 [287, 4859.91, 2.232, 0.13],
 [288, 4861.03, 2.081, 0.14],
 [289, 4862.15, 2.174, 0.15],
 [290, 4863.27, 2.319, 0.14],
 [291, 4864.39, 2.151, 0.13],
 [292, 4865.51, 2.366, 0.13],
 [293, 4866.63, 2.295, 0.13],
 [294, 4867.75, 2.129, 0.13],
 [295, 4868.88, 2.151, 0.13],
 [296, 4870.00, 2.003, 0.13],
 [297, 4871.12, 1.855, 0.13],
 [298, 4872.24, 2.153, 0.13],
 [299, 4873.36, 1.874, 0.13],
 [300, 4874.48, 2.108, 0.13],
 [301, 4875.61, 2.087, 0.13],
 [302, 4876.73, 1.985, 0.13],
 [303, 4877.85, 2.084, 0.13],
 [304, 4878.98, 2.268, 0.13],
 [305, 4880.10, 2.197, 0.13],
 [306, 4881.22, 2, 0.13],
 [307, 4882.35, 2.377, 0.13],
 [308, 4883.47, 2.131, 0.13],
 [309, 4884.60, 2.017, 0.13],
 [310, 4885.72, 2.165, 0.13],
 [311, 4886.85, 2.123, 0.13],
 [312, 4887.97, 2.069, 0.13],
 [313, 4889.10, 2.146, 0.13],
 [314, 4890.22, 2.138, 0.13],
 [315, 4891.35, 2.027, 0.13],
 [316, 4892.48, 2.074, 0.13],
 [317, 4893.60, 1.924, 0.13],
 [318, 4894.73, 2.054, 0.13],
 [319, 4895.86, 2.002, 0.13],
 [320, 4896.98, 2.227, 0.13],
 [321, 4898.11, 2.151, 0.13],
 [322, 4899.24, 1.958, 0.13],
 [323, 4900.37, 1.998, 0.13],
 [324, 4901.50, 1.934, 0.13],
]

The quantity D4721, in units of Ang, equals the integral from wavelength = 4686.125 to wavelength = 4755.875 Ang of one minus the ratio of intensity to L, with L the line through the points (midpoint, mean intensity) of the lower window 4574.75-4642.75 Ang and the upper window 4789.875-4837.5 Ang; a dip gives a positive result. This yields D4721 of 10.0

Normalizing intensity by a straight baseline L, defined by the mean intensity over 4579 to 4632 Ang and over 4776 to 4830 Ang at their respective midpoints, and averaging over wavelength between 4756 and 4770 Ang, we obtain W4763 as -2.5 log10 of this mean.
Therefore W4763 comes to 0.08 mag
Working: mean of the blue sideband 2.98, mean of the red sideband 2.24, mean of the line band 2.22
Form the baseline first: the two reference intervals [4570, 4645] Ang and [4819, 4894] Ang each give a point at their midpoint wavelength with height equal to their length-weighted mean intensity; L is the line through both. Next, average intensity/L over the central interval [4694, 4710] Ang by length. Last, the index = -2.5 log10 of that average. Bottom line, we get 0.21 mag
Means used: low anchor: 2.98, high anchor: 2.14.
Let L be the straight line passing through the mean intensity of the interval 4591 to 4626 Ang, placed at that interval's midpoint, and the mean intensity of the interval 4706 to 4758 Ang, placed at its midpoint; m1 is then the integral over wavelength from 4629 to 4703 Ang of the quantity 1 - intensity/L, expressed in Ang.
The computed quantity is 7.4 Ang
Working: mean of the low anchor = 2.89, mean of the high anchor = 2.19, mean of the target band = 2.31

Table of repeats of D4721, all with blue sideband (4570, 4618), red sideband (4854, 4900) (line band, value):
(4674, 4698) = 5.5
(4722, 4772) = 8.0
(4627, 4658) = 6.1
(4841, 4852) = 0.7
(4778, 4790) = 1.2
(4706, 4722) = 3.1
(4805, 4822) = 0.4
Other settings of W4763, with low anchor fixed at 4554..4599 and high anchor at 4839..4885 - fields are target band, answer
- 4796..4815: 0.082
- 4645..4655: 0.365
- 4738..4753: 0.254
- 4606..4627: 0.246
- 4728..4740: 0.251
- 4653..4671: 0.342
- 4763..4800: 0.155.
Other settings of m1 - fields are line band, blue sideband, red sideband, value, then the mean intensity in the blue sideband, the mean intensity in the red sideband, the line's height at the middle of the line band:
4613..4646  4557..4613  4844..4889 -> 6.7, 3.45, 2.12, 3.24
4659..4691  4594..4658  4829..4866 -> 3.5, 2.65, 2.15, 2.54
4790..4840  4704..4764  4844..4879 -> -2.4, 2.19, 2.11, 2.14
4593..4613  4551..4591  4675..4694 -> 2.4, 3.81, 2.22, 3.36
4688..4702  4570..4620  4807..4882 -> 3.0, 3.19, 2.18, 2.79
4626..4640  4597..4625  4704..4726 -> 1.0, 2.85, 2.21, 2.71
